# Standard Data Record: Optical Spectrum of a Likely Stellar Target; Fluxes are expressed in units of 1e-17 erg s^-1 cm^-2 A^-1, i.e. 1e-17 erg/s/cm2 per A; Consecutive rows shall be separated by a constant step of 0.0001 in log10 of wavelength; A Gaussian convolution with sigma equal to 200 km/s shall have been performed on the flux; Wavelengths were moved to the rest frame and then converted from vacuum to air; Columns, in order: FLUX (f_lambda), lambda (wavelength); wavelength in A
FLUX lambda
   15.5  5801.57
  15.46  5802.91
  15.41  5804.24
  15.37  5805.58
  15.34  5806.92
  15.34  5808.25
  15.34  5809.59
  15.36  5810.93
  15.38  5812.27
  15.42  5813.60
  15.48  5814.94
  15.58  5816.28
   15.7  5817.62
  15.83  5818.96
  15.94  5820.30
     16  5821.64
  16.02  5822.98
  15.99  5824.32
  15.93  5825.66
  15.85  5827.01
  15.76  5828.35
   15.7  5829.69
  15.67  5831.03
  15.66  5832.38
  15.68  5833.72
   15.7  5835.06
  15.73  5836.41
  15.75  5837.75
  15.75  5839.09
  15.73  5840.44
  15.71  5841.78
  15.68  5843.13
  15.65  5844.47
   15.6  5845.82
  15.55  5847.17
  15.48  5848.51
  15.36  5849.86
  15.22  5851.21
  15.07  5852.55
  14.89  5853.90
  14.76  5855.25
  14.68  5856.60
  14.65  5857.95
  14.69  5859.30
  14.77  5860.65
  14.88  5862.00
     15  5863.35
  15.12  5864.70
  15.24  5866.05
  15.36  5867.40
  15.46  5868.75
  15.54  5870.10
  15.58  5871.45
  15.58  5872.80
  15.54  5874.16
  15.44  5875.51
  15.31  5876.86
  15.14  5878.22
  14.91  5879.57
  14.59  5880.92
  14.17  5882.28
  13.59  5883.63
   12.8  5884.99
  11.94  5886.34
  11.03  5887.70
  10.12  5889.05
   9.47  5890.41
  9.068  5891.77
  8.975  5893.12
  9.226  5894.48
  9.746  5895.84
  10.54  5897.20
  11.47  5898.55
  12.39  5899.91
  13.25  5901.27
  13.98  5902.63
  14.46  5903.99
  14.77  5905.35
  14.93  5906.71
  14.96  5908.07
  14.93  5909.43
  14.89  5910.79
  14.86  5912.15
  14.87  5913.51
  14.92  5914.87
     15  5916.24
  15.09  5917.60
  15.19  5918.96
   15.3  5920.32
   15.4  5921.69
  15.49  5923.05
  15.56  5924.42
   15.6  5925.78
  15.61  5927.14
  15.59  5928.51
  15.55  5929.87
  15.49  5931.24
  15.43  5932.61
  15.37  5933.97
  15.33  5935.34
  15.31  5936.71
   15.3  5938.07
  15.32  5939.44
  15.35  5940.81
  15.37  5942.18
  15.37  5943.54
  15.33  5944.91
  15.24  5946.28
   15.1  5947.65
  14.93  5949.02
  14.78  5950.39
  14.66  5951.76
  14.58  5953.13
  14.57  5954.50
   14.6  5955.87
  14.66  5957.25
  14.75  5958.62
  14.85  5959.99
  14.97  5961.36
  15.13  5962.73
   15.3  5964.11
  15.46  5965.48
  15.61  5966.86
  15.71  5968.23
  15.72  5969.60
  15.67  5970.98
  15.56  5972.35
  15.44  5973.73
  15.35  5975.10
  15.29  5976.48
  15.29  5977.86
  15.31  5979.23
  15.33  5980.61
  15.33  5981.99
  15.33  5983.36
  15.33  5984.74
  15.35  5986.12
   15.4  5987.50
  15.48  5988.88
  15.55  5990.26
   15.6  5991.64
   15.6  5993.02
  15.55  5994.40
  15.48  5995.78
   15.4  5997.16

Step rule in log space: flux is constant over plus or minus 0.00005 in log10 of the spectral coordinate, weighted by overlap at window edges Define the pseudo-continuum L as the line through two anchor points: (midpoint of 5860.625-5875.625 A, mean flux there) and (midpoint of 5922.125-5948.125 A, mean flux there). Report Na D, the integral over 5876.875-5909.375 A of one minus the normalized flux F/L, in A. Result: 6.0 A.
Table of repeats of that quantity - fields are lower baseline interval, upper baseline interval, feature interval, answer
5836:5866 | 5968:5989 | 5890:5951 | 4.4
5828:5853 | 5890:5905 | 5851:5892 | -3.0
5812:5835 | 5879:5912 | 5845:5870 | -1.6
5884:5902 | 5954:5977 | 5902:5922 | -4.9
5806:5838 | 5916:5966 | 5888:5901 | 4.3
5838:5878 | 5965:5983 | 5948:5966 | 0.7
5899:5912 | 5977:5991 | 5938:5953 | -0.3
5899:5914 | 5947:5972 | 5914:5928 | -0.7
